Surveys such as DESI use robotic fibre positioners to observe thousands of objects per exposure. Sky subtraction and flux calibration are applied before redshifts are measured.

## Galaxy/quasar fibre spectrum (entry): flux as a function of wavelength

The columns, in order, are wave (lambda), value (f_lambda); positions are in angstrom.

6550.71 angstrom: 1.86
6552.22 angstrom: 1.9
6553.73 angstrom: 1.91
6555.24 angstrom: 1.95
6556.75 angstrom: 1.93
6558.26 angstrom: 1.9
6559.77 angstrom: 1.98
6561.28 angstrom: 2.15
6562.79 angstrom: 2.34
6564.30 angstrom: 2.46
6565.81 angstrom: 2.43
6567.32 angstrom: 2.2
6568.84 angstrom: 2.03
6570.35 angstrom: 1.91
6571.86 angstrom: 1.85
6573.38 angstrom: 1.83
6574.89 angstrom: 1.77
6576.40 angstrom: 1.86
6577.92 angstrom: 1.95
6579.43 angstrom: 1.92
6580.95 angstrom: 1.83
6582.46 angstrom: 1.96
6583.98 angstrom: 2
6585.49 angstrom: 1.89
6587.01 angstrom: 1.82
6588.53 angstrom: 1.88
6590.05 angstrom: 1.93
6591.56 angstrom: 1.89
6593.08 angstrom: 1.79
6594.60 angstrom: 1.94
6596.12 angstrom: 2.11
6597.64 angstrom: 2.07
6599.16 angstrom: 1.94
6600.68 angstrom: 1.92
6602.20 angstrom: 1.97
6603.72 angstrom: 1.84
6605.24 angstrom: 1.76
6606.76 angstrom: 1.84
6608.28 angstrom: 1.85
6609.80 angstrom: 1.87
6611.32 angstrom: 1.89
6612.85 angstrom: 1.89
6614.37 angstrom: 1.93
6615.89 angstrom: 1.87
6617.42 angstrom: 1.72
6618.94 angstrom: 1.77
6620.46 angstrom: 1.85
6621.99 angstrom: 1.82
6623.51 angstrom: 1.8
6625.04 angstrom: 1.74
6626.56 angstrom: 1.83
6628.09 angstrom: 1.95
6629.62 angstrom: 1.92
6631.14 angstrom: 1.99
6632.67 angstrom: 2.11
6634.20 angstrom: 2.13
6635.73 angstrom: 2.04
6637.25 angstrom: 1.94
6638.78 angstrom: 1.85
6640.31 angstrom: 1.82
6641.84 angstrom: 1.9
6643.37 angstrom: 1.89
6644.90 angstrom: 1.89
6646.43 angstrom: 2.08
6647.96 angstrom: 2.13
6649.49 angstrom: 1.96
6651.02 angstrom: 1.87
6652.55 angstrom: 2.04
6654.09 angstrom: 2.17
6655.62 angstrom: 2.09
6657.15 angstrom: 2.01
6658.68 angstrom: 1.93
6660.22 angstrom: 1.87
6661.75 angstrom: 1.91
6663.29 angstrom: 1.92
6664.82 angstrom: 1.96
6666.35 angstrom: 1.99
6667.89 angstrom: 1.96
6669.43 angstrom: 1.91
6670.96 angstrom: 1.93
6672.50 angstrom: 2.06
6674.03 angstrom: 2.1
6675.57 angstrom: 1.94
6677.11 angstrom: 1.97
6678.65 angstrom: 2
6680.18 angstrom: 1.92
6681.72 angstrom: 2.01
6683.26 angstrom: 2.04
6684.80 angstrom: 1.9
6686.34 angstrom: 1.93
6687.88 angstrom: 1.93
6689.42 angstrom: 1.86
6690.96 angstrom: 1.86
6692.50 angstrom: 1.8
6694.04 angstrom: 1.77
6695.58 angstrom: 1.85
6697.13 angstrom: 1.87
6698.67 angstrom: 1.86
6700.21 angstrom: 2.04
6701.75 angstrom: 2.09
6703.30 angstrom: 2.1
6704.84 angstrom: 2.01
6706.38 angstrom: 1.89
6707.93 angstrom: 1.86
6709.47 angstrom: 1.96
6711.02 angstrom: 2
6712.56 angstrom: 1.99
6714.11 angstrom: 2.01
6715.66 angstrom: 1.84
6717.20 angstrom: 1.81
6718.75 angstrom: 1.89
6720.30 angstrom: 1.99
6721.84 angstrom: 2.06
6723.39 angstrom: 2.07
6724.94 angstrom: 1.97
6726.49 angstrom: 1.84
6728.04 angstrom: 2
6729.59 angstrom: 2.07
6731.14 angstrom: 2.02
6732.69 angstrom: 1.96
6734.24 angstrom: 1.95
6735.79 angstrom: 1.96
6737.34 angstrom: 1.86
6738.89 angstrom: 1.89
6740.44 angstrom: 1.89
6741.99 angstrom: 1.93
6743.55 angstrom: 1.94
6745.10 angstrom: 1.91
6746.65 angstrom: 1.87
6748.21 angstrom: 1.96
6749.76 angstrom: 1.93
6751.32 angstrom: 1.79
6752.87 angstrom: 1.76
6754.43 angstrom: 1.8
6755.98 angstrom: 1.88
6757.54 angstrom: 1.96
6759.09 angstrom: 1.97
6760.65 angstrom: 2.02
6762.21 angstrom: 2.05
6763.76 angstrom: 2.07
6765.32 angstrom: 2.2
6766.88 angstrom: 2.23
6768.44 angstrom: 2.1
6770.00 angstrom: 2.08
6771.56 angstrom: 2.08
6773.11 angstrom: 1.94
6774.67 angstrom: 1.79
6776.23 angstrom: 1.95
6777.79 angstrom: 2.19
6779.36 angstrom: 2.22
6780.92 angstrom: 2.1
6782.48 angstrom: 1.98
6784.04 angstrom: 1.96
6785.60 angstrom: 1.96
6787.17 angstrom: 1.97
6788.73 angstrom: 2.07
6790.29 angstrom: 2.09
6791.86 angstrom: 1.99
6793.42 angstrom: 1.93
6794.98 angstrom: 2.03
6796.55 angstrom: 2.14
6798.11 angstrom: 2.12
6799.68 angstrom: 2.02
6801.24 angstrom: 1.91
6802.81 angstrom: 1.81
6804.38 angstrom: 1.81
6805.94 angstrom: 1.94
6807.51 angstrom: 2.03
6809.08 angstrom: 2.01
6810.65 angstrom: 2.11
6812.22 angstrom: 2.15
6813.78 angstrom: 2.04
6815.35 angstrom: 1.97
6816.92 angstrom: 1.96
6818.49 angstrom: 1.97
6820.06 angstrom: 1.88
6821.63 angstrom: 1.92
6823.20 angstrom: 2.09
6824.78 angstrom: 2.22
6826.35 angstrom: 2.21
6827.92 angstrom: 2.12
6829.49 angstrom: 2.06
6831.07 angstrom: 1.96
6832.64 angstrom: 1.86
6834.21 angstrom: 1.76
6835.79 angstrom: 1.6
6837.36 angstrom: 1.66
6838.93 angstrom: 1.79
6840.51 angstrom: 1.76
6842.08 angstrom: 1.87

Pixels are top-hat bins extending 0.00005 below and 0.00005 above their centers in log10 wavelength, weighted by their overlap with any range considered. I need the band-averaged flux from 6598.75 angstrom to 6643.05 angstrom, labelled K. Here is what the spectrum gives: 1.89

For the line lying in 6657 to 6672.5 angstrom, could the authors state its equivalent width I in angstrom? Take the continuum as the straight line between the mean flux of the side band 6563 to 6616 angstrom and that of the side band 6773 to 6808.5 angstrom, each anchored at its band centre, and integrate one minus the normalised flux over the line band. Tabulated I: 0.2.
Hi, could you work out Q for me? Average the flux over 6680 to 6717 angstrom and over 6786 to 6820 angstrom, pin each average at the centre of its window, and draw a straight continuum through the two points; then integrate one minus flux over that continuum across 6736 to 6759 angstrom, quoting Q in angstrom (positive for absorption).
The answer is 0.9 angstrom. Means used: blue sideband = 1.93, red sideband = 2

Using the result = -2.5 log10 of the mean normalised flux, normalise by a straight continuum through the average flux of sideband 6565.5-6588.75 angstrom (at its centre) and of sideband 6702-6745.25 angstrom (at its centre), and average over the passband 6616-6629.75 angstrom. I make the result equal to 0.07 mag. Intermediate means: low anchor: 1.94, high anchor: 1.95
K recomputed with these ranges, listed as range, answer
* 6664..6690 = 1.97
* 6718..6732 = 1.99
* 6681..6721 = 1.93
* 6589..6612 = 1.91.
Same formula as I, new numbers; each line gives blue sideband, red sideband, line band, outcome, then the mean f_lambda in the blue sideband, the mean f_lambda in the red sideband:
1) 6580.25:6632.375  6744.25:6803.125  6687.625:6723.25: 0.40 angstrom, 1.89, 2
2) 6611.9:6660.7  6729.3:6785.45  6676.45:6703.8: 0.29 angstrom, 1.93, 1.98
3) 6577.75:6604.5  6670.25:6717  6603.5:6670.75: 0.43 angstrom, 1.92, 1.94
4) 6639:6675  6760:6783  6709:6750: 1.72 angstrom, 1.97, 2.07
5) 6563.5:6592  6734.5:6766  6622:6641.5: 0.36 angstrom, 1.97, 1.93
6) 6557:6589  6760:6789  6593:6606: 0.46 angstrom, 2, 2.05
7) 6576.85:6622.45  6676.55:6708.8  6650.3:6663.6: -0.45 angstrom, 1.89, 1.93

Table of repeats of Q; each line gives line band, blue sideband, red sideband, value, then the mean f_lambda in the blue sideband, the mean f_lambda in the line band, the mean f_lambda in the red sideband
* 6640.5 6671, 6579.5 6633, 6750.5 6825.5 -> -0.8 angstrom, 1.89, 1.97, 2.01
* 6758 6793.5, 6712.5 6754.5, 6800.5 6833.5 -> -1.4 angstrom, 1.93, 2.04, 2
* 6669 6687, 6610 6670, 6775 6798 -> -0.2 angstrom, 1.93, 1.98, 2.04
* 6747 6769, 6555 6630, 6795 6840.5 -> -0.2 angstrom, 1.93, 1.98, 1.97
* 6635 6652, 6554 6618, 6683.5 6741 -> 0.0 angstrom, 1.95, 1.94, 1.94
